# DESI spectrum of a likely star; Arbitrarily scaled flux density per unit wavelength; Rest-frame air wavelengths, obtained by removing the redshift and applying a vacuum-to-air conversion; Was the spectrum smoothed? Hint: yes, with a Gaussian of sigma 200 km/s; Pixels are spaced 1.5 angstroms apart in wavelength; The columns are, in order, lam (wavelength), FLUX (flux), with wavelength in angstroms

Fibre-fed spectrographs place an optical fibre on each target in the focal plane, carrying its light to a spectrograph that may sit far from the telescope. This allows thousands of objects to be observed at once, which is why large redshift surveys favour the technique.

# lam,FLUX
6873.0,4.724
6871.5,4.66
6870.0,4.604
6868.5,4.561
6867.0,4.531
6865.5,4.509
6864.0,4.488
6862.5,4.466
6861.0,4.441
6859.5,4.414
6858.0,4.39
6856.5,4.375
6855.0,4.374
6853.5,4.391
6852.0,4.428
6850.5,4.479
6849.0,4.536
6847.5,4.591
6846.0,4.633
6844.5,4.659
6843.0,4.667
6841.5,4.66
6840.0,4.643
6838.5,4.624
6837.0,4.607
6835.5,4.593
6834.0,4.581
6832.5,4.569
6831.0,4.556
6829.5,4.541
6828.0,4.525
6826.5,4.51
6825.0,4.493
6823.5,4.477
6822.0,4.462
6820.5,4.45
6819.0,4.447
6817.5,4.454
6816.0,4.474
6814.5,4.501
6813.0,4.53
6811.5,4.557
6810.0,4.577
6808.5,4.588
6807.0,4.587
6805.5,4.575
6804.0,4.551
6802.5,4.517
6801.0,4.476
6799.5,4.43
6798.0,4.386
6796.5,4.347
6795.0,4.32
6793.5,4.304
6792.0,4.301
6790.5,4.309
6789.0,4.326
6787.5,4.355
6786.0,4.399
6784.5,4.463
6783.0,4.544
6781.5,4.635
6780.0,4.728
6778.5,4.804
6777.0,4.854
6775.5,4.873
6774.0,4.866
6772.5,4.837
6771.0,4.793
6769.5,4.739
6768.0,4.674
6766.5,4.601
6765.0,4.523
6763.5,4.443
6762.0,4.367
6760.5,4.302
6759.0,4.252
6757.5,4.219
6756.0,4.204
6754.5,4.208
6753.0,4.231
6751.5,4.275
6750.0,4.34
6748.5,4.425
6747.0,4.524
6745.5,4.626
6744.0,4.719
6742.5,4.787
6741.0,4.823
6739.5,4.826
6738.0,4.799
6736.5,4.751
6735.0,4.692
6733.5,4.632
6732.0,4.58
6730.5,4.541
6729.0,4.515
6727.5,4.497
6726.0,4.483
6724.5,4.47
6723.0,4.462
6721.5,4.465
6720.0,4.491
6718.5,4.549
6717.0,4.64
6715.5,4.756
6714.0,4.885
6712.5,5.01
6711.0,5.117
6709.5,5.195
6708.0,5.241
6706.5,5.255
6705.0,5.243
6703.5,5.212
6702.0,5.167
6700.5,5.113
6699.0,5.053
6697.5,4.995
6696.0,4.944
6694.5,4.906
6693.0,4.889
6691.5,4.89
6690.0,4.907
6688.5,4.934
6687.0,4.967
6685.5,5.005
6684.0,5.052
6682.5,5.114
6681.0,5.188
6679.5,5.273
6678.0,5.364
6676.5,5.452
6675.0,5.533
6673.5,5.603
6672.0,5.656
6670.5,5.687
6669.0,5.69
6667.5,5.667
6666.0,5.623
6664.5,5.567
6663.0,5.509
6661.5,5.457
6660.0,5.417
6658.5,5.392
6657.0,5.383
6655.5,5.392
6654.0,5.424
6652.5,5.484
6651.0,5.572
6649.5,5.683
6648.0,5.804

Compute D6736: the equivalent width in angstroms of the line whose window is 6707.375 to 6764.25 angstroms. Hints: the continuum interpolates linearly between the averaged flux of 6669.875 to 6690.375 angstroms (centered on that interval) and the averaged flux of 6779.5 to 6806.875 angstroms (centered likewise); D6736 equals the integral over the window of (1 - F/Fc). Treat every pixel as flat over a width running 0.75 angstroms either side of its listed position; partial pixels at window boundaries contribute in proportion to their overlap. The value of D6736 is 3.3 angstroms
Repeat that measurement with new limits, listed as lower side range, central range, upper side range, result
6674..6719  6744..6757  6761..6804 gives 1.0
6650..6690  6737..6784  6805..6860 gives 3.2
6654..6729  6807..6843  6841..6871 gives 0.6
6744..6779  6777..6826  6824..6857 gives 0.5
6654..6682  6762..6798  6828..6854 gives 2.5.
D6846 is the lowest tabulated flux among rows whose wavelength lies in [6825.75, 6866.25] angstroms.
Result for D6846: 4.374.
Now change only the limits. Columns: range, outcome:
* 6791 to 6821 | 4.301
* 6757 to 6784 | 4.219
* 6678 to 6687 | 4.967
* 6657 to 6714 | 4.885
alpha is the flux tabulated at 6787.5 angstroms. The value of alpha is 4.355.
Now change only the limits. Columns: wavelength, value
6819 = 4.447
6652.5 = 5.484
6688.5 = 4.934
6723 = 4.462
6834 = 4.581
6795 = 4.32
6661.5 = 5.457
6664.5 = 5.567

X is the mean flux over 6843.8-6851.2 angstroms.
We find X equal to 4.58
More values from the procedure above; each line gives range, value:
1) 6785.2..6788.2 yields 4.38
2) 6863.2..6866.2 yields 4.5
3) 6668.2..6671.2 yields 5.69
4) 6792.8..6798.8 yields 4.34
